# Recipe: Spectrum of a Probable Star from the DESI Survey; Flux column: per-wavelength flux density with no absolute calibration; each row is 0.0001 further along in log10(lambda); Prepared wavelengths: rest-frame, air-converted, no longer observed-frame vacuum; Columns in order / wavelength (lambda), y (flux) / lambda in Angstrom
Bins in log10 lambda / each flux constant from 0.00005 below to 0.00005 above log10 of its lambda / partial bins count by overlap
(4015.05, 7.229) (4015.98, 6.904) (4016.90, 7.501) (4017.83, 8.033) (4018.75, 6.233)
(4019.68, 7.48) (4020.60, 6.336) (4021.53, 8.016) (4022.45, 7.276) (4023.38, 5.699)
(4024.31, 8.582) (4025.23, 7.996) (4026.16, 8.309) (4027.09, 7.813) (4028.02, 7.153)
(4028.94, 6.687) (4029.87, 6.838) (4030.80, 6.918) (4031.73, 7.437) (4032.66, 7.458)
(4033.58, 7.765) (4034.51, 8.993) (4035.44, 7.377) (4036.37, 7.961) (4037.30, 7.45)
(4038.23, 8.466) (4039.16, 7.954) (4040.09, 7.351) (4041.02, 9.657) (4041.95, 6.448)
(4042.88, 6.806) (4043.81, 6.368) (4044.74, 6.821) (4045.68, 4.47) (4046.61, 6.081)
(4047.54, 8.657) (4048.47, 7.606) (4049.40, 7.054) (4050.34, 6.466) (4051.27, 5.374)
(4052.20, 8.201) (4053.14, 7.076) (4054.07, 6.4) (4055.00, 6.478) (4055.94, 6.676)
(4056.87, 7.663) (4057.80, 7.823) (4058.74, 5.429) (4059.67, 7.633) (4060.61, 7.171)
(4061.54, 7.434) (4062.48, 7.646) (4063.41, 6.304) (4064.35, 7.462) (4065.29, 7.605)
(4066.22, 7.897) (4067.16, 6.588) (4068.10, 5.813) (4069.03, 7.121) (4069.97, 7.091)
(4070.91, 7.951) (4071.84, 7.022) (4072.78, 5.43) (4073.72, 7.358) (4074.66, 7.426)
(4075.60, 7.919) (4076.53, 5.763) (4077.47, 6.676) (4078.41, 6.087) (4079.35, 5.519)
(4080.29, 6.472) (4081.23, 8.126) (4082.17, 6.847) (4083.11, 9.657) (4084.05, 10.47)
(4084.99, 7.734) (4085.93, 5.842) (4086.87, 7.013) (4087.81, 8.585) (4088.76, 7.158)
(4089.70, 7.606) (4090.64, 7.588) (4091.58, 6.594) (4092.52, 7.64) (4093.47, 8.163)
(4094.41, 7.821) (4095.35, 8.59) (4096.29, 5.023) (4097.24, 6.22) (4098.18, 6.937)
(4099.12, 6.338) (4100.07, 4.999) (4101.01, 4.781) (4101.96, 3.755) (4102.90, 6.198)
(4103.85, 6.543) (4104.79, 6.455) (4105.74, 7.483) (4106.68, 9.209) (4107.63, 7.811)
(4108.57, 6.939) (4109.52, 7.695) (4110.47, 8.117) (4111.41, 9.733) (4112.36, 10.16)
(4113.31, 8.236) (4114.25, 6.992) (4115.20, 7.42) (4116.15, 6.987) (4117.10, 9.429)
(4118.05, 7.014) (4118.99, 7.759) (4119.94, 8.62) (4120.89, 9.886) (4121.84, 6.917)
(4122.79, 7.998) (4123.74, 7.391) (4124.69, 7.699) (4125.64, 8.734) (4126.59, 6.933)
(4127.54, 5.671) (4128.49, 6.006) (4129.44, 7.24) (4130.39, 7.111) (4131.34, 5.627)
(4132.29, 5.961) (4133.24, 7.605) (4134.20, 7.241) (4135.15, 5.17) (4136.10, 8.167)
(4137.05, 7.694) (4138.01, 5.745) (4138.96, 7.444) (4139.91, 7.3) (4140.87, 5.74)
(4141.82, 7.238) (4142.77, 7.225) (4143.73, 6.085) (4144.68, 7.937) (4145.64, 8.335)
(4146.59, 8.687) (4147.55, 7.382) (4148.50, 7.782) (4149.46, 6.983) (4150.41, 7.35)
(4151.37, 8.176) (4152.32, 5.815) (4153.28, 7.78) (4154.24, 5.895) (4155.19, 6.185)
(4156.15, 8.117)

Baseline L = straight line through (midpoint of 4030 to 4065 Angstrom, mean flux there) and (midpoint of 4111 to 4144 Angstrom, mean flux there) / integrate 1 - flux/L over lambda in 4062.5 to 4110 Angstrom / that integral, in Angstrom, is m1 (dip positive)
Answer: 1.6 Angstrom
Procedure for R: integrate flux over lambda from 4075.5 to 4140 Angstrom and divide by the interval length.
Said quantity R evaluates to 7.25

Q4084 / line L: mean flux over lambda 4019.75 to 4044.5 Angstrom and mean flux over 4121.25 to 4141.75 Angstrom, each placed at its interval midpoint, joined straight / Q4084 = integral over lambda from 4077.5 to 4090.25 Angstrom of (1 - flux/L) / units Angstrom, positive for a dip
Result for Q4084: -0.4 Angstrom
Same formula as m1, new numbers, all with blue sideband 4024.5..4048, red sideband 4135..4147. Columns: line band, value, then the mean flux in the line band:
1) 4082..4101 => 0.0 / 7.29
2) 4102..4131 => -1.5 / 7.61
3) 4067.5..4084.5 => 0.4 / 7.15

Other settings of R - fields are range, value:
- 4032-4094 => 7.22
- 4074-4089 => 7.33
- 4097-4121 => 7.35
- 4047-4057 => 7.03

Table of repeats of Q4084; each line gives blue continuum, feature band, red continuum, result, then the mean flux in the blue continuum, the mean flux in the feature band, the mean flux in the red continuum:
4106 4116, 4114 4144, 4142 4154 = 2.4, 8.18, 7.2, 7.42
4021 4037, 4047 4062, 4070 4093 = 0.7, 7.54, 7.07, 7.27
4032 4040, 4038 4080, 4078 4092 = 3.9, 7.89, 6.97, 7.43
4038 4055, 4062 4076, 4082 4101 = 0.1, 7.03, 7.1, 7.29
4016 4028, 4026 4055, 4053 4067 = 0.1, 7.41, 7.25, 7.1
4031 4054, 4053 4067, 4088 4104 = -0.1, 7.28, 7.1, 6.62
